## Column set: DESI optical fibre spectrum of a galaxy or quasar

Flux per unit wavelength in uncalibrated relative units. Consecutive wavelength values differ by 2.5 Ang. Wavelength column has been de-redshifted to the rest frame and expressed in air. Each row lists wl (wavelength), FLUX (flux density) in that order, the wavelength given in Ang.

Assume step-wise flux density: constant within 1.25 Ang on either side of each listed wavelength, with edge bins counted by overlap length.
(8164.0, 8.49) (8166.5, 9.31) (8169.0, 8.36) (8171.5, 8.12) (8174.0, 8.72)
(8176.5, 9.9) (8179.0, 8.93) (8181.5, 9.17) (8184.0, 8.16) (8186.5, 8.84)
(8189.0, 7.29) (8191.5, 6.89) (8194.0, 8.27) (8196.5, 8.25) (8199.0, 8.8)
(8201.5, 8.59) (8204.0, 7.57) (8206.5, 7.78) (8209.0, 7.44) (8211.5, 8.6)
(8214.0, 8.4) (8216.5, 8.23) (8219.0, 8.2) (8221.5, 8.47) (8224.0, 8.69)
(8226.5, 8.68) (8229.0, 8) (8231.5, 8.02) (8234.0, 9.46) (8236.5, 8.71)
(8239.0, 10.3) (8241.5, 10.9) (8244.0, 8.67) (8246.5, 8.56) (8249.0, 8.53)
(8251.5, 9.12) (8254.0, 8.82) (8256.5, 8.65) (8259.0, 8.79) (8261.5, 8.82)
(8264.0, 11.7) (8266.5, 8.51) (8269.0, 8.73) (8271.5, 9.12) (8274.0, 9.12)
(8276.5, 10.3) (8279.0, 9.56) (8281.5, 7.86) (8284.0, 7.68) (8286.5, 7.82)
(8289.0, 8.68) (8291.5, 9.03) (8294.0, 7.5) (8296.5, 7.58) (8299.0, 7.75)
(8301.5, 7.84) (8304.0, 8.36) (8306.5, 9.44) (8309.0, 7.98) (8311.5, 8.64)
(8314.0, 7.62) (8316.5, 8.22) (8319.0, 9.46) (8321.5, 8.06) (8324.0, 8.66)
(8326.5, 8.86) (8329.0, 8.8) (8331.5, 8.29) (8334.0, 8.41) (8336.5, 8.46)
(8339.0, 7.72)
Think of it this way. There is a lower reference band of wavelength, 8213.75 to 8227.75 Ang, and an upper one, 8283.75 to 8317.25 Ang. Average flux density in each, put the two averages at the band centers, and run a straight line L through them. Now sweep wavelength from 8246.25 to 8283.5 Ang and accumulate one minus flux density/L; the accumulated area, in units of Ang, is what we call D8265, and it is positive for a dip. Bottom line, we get -3.5 Ang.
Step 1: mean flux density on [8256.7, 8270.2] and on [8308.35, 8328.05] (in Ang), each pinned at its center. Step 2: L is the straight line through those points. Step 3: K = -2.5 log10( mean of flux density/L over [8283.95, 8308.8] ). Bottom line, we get 0.076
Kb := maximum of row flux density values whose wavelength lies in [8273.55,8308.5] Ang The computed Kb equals 10.3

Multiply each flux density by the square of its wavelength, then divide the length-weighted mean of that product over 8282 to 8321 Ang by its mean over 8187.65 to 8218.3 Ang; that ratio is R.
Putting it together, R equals 1.1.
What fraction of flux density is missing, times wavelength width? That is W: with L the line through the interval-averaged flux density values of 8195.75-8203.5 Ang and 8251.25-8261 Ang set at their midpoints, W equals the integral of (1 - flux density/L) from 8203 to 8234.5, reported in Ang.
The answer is 1.2 Ang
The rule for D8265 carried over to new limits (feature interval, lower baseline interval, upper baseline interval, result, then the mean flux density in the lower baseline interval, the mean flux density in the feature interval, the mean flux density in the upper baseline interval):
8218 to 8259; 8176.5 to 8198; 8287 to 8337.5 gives -2.53 Ang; 8.33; 8.86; 8.37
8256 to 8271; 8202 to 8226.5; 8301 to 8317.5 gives -1.75 Ang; 8.19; 9.22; 8.32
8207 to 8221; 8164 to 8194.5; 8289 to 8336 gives 0.49 Ang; 8.5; 8.17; 8.37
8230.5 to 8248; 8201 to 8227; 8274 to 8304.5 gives -2.06 Ang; 8.22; 9.24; 8.36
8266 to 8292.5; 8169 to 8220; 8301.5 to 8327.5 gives -1.04 Ang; 8.31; 8.77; 8.49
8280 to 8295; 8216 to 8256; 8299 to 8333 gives 0.81 Ang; 8.84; 8.13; 8.45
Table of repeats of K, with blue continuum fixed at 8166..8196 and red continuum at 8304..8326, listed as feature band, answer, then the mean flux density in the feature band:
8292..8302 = 0.10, 7.76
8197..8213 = 0.04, 8.14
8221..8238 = -0.02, 8.61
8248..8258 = -0.04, 8.79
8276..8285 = -0.03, 8.76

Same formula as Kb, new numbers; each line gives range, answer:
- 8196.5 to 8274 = 11.7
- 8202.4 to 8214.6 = 8.6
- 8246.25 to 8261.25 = 9.12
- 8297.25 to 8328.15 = 9.46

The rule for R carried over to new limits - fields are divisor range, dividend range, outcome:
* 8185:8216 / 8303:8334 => 1.09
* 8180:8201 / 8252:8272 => 1.13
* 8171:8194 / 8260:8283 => 1.12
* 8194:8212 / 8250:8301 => 1.09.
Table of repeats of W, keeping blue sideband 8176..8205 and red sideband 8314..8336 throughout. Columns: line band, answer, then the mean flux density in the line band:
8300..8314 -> 0.2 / 8.37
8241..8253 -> -0.9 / 9.04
